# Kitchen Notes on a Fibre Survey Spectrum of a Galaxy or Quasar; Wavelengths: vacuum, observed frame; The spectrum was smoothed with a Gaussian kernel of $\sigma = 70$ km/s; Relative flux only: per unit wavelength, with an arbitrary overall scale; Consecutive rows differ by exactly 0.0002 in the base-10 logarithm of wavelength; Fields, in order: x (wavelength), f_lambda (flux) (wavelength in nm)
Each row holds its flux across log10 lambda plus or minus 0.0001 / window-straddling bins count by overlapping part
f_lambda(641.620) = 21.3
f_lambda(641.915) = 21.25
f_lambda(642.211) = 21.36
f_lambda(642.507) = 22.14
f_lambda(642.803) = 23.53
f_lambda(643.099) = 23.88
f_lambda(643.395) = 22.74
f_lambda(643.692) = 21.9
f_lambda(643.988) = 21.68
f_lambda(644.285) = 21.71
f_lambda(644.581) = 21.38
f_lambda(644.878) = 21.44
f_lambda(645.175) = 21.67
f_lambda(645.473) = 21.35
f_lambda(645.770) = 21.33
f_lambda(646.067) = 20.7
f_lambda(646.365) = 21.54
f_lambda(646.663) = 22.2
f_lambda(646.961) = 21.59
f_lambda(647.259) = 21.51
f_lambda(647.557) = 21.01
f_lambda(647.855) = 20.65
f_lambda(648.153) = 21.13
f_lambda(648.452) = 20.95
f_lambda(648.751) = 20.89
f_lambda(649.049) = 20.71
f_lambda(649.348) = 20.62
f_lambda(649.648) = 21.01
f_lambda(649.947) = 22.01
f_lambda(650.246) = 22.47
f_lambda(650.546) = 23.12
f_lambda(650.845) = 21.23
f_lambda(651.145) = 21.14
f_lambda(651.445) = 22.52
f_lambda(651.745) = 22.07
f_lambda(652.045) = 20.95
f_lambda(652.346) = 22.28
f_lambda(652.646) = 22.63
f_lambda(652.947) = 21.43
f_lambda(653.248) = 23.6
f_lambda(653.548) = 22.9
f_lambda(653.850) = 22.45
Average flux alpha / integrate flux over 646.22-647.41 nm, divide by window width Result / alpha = 21.7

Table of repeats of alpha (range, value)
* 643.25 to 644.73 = 21.9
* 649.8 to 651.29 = 22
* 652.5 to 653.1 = 22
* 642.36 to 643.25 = 23.2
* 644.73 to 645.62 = 21.5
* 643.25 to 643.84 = 22.3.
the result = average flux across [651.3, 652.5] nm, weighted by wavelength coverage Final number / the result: 22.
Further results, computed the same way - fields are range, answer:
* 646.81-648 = 21.2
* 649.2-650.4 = 21.5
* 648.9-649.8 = 20.8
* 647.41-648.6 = 20.9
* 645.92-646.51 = 21.1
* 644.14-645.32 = 21.6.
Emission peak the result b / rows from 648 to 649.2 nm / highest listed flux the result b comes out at 21.13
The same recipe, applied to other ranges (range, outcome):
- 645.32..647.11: 22.2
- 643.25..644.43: 22.74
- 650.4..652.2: 23.12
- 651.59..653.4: 23.6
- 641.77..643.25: 23.88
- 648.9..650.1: 22.01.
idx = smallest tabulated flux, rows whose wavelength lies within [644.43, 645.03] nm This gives 21.38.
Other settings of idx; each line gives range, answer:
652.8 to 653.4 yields 21.43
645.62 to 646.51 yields 20.7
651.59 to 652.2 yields 20.95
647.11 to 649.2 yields 20.65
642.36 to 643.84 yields 21.9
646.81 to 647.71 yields 21.01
